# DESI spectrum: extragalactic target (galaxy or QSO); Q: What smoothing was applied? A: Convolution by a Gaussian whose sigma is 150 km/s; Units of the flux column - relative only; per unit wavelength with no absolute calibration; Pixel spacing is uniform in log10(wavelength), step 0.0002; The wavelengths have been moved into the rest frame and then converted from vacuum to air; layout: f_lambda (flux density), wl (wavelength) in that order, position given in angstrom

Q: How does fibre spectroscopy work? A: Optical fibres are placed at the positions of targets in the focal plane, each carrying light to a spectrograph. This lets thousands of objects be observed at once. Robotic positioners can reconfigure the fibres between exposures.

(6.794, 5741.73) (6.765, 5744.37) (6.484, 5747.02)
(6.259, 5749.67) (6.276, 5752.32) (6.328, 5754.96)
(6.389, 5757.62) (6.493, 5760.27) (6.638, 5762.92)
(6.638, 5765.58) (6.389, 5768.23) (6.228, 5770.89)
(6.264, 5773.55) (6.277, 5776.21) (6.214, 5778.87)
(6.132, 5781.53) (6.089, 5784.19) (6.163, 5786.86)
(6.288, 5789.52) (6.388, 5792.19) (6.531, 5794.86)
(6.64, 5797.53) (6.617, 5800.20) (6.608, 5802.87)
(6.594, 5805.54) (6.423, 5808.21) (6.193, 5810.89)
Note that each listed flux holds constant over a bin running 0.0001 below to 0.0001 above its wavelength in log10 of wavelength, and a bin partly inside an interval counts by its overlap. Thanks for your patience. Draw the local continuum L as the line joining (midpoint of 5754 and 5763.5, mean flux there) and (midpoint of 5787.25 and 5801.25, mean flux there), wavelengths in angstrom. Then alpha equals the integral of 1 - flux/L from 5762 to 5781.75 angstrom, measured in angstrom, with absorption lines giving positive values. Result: 0.32 angstrom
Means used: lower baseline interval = 6.45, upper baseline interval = 6.47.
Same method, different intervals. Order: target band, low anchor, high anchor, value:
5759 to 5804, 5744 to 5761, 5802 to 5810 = 0.6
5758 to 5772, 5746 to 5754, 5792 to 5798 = -0.2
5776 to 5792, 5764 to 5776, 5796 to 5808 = 0.7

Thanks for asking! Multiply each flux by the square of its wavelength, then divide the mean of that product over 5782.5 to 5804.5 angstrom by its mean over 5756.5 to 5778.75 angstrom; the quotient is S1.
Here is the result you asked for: 1.0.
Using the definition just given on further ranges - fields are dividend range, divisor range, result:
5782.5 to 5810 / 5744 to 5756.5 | 1.02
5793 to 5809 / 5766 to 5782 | 1.06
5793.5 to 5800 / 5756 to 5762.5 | 1.03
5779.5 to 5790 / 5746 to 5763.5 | 0.97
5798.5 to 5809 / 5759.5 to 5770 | 1.02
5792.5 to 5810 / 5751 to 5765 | 1.03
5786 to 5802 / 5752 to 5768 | 1.01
